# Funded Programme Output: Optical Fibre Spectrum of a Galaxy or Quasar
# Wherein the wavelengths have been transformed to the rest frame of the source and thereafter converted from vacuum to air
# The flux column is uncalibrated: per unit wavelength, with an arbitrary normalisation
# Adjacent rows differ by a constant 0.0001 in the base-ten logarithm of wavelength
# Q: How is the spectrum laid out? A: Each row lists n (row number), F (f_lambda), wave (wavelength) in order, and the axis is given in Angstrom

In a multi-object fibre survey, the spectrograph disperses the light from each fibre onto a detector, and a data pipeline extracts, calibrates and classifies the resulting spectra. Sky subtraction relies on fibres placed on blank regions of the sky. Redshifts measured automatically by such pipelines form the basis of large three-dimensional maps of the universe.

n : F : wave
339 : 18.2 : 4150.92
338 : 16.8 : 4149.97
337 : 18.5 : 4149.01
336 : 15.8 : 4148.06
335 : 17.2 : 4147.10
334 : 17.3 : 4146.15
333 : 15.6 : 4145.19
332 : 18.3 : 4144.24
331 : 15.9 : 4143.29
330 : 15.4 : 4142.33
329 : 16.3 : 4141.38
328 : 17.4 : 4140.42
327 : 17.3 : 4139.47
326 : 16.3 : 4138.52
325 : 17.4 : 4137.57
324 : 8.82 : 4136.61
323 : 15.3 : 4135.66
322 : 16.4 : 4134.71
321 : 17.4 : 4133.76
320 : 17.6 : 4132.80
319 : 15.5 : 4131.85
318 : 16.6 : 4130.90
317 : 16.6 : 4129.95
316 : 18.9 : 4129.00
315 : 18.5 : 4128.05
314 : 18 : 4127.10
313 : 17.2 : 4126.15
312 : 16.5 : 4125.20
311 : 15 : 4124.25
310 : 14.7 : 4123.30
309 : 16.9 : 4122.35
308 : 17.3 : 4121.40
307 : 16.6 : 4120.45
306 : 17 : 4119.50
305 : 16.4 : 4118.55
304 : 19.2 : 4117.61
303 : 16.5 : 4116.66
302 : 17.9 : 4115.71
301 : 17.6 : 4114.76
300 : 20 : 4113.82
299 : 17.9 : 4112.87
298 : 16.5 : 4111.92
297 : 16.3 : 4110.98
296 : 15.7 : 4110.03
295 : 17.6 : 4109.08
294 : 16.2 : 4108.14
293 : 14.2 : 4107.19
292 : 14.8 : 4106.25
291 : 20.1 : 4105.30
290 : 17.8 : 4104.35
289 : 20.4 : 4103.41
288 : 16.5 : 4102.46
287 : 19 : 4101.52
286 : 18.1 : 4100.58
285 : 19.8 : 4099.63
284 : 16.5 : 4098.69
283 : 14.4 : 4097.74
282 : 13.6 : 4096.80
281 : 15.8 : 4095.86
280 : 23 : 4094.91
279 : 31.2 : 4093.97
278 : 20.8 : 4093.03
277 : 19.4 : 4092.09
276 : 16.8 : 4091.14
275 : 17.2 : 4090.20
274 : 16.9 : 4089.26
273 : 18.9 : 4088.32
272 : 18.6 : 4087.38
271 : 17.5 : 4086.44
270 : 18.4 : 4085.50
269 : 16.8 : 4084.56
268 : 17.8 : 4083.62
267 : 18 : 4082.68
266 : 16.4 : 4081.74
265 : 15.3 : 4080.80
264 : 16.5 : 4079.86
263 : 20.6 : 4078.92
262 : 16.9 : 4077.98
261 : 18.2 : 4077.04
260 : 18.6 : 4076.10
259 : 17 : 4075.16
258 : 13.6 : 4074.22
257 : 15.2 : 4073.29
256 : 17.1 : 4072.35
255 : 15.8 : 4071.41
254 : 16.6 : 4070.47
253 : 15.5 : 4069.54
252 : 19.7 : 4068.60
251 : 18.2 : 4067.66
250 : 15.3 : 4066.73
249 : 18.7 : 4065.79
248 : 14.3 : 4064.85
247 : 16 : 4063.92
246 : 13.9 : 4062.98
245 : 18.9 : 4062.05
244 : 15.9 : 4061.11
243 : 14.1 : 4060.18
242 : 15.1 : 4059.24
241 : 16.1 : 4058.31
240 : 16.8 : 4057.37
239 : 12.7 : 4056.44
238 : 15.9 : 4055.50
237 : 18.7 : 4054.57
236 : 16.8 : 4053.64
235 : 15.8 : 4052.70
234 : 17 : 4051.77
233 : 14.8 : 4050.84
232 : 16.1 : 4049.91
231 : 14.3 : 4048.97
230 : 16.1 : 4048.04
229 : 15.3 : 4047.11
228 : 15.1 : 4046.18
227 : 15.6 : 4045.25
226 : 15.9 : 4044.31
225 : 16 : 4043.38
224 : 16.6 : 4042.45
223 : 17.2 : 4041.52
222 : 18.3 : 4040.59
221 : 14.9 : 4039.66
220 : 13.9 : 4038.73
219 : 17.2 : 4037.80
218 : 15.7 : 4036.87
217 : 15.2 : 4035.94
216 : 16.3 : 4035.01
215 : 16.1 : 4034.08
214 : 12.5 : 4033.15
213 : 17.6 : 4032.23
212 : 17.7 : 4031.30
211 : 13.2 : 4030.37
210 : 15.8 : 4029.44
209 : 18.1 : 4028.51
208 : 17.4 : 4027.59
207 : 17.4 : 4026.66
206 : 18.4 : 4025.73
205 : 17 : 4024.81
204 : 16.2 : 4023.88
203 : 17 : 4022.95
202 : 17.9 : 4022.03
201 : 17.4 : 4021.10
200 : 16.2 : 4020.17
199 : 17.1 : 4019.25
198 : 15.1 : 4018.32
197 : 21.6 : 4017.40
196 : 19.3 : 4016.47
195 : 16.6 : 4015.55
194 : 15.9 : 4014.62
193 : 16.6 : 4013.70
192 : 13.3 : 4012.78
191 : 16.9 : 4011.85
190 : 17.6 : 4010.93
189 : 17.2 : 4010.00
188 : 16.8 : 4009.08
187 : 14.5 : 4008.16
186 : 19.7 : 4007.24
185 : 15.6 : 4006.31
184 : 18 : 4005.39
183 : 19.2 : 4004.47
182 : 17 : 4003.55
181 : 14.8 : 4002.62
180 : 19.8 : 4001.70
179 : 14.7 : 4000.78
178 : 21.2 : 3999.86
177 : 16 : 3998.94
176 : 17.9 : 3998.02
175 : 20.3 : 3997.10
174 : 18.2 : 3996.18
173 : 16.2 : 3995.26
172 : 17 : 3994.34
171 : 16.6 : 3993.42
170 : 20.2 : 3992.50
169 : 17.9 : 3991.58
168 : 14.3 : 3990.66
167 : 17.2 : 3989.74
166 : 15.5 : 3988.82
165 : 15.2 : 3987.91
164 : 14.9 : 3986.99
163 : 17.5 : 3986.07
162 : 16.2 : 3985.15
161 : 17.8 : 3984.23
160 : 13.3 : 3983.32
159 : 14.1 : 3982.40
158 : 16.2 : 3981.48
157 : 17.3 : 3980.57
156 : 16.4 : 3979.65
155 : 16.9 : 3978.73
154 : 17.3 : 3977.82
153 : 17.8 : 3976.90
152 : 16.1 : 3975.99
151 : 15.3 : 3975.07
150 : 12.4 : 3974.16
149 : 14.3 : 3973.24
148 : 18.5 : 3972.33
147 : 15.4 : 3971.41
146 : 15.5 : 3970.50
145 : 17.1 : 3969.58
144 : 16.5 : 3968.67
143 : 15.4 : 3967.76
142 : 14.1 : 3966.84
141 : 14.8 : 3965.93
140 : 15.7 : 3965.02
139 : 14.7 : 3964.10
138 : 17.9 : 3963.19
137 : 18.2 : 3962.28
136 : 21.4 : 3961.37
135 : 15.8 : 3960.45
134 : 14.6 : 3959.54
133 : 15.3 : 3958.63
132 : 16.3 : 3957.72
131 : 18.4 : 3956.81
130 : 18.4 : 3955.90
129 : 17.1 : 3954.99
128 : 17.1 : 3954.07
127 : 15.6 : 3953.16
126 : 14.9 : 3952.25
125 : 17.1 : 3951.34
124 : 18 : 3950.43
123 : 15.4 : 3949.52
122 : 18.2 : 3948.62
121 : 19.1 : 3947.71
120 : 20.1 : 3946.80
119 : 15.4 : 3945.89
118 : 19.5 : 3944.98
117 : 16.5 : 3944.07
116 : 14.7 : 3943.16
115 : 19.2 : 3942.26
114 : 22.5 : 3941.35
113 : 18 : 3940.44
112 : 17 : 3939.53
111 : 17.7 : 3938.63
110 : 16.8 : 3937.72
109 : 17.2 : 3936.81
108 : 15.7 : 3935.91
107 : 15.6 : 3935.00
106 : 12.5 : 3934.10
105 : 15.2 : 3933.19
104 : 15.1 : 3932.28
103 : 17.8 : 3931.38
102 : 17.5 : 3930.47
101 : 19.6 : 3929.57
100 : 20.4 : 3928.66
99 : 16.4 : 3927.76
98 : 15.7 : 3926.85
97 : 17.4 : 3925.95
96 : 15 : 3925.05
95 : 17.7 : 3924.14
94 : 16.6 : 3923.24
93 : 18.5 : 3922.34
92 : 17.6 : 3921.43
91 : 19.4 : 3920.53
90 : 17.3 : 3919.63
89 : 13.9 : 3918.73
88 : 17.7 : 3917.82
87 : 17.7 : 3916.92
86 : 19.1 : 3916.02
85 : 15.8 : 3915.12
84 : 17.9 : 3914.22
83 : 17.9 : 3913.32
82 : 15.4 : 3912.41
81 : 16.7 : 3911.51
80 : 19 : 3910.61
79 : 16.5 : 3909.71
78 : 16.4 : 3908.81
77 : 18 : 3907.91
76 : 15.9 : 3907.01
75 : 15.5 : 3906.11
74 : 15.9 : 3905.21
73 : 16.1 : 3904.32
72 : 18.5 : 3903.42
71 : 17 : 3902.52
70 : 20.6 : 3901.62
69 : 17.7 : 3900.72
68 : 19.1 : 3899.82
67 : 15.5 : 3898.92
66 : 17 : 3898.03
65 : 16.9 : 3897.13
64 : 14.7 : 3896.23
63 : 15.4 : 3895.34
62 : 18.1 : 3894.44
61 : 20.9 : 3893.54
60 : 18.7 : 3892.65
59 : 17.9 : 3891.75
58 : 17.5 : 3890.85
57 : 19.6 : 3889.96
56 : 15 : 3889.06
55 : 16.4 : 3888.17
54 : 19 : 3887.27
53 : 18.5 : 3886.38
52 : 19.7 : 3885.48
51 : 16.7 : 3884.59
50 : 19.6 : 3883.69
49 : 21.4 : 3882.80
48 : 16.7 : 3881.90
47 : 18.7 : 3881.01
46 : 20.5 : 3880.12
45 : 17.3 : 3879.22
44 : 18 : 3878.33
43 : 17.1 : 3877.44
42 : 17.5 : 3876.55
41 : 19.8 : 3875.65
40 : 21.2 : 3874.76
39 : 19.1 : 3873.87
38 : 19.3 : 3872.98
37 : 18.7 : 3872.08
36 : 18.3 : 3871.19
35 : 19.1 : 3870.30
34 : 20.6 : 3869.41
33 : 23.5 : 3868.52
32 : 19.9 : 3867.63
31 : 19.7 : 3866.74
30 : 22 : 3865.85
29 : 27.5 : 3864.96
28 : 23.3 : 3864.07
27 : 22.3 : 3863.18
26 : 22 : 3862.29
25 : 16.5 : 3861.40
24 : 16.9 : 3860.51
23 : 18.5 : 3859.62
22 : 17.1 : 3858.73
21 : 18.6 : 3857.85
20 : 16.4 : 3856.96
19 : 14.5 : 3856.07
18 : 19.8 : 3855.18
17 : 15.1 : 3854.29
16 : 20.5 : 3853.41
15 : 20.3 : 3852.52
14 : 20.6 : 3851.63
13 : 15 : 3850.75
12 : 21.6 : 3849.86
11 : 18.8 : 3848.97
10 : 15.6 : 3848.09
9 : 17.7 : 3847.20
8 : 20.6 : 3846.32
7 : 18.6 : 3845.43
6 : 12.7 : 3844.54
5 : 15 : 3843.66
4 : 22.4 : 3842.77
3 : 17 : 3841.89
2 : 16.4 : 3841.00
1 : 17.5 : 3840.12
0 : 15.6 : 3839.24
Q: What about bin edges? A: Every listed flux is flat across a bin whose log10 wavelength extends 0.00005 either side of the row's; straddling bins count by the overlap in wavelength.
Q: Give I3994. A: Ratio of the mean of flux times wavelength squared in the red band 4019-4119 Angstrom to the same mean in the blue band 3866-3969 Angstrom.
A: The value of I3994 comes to 1.04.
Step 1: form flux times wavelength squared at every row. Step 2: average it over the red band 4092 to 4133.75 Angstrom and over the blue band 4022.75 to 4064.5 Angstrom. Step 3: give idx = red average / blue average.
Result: 1.1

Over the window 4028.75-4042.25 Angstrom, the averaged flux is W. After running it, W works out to 15.9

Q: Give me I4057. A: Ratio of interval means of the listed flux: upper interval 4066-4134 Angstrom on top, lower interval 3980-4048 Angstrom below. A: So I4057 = 1.0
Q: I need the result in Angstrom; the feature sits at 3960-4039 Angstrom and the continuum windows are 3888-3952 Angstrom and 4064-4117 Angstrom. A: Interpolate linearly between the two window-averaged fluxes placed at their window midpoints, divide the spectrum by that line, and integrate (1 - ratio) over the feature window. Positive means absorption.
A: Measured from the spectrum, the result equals 3.5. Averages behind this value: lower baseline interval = 17.3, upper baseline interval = 17.6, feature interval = 16.6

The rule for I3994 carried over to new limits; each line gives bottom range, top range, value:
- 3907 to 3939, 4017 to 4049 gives 1.02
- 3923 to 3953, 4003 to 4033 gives 1.03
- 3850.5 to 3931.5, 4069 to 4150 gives 1.06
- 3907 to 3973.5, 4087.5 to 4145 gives 1.11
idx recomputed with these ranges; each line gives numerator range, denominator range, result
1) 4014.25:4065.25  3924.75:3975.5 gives 1.02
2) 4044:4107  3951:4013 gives 1.08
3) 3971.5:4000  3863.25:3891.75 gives 0.90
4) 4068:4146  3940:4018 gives 1.09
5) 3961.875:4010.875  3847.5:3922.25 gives 0.96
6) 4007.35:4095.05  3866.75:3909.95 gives 1.01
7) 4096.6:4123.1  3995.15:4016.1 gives 1.05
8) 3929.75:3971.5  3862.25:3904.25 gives 0.92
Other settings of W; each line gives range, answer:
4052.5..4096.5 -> 17.3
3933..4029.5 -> 16.8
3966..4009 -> 16.6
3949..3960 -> 16.5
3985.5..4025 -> 17.1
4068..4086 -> 17.1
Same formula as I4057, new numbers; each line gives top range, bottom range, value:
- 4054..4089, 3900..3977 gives 0.99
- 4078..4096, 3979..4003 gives 1.12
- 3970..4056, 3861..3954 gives 0.92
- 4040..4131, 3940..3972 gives 1.01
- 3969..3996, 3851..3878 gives 0.83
